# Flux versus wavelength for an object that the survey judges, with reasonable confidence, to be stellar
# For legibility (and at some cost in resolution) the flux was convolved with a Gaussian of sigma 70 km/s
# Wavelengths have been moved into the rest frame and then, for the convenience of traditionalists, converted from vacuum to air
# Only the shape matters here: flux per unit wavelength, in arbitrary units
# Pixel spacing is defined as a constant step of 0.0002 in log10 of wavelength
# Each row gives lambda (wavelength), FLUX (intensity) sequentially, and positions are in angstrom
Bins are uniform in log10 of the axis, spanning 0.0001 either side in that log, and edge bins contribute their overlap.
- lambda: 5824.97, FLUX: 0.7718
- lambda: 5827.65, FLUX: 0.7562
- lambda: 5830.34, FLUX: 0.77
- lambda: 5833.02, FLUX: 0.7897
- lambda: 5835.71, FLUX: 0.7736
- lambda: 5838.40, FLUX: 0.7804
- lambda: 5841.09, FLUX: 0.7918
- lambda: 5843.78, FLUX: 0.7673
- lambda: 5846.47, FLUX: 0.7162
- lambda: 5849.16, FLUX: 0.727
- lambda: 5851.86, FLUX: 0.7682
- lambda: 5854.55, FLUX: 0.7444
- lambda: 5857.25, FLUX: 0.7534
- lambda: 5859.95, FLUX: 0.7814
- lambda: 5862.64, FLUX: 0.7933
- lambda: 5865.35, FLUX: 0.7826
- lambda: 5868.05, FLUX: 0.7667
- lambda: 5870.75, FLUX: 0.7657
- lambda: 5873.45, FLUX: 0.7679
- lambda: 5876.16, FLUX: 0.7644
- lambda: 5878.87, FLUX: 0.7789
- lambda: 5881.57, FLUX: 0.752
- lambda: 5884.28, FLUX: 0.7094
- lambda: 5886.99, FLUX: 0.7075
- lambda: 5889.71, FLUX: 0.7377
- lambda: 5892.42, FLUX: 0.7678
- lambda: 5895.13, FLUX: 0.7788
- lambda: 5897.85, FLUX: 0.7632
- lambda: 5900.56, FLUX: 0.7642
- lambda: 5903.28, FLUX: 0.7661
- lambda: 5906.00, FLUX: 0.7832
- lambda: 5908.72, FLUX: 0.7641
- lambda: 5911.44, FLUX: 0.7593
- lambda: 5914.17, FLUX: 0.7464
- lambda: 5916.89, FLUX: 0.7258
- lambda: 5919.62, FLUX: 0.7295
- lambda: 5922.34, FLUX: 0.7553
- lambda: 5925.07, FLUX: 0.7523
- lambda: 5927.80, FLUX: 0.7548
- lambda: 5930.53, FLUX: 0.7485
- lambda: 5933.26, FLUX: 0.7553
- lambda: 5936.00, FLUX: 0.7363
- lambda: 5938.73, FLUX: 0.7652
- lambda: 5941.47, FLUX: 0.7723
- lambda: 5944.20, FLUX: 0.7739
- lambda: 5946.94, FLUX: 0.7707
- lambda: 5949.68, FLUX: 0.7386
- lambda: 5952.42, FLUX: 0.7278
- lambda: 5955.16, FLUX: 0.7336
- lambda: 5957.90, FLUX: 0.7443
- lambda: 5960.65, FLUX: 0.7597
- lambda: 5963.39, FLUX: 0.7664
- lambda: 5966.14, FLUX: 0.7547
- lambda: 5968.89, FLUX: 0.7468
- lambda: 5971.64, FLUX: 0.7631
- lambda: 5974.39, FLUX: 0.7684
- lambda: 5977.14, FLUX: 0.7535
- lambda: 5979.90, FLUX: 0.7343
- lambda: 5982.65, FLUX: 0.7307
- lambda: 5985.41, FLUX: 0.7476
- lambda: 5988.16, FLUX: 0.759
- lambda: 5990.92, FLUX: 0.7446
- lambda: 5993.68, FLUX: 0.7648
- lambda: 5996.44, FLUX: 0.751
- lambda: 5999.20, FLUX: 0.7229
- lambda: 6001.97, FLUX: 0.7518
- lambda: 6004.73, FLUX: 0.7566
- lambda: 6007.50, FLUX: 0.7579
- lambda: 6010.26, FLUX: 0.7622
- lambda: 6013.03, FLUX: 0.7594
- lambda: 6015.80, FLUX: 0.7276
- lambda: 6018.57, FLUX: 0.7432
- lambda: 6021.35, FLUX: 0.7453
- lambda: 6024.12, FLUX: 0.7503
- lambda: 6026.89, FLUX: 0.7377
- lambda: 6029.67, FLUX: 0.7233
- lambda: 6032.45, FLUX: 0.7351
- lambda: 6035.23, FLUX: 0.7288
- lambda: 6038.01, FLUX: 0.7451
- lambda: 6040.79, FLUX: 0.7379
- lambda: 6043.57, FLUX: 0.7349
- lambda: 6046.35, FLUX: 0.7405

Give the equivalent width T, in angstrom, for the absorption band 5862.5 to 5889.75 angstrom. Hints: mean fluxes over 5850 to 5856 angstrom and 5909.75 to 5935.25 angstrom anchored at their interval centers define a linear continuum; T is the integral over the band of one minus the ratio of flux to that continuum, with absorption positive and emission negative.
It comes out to -0.18 angstrom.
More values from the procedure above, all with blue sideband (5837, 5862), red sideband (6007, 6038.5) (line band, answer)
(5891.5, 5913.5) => -0.38 angstrom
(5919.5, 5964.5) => -0.11 angstrom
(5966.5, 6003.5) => -0.15 angstrom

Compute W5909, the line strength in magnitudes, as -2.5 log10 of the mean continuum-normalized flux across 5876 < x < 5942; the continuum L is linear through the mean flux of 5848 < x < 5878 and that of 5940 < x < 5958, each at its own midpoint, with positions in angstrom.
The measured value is 0.008 mag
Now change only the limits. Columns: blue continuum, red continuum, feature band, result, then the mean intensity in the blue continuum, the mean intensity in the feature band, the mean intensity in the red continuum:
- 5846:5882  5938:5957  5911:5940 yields 0.01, 0.763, 0.748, 0.754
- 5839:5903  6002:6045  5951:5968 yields 0.00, 0.759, 0.748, 0.743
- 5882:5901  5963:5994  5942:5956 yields 0.00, 0.746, 0.751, 0.752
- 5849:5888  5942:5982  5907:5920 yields 0.01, 0.759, 0.747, 0.753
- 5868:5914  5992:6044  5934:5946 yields -0.01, 0.758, 0.762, 0.744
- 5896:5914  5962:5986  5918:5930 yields 0.02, 0.765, 0.748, 0.752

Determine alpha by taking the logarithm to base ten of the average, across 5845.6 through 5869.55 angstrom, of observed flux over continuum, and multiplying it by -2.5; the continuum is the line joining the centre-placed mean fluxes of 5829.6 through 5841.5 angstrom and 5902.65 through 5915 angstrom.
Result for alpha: 0.02 mag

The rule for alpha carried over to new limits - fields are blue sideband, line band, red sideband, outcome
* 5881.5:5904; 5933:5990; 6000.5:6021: -0.004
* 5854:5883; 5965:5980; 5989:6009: -0.001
